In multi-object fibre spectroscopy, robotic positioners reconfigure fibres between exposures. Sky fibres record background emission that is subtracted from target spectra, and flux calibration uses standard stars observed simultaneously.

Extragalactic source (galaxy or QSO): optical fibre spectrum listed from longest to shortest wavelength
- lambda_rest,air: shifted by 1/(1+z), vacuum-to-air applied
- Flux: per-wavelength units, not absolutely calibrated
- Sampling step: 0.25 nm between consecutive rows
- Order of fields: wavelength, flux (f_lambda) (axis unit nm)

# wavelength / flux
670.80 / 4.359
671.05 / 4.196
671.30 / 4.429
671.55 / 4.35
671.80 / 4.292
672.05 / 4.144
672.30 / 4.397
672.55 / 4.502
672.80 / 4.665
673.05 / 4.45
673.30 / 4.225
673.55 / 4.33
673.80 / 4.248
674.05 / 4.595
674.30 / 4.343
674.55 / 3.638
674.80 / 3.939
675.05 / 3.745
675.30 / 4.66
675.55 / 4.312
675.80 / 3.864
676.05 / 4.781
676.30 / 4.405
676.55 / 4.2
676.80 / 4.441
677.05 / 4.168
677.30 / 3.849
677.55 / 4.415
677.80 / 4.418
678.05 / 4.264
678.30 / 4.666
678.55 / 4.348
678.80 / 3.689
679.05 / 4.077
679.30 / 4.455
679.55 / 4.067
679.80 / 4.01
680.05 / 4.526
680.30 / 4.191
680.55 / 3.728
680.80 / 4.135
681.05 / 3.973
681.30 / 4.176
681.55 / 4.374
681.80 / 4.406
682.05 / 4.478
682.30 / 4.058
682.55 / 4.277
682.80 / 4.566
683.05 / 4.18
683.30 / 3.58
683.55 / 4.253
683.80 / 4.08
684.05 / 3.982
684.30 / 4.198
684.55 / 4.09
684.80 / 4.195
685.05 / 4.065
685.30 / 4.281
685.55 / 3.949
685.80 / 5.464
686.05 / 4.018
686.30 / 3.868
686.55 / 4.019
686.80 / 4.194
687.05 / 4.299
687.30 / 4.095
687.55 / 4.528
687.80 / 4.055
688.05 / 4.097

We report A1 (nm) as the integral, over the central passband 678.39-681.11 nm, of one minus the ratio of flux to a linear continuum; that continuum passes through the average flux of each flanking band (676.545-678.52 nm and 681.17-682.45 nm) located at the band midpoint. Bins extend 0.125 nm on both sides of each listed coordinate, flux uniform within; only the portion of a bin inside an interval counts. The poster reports 0.12 nm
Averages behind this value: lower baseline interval 4.31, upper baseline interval 4.3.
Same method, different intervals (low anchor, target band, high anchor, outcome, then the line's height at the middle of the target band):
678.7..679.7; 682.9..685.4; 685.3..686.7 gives 0.072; 4.21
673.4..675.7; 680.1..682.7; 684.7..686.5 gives 0.024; 4.23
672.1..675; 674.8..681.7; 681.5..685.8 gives 0.057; 4.25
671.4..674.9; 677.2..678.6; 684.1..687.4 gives -0.023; 4.26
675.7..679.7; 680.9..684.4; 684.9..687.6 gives 0.054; 4.25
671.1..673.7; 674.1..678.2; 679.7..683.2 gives 0.078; 4.31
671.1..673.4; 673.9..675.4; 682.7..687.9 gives 0.068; 4.34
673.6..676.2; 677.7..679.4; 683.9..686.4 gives -0.021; 4.22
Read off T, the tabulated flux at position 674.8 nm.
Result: 3.939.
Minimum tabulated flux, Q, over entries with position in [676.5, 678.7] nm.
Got 3.849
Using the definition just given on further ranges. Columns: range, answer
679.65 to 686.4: 3.58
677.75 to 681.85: 3.689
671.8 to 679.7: 3.638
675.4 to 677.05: 3.864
